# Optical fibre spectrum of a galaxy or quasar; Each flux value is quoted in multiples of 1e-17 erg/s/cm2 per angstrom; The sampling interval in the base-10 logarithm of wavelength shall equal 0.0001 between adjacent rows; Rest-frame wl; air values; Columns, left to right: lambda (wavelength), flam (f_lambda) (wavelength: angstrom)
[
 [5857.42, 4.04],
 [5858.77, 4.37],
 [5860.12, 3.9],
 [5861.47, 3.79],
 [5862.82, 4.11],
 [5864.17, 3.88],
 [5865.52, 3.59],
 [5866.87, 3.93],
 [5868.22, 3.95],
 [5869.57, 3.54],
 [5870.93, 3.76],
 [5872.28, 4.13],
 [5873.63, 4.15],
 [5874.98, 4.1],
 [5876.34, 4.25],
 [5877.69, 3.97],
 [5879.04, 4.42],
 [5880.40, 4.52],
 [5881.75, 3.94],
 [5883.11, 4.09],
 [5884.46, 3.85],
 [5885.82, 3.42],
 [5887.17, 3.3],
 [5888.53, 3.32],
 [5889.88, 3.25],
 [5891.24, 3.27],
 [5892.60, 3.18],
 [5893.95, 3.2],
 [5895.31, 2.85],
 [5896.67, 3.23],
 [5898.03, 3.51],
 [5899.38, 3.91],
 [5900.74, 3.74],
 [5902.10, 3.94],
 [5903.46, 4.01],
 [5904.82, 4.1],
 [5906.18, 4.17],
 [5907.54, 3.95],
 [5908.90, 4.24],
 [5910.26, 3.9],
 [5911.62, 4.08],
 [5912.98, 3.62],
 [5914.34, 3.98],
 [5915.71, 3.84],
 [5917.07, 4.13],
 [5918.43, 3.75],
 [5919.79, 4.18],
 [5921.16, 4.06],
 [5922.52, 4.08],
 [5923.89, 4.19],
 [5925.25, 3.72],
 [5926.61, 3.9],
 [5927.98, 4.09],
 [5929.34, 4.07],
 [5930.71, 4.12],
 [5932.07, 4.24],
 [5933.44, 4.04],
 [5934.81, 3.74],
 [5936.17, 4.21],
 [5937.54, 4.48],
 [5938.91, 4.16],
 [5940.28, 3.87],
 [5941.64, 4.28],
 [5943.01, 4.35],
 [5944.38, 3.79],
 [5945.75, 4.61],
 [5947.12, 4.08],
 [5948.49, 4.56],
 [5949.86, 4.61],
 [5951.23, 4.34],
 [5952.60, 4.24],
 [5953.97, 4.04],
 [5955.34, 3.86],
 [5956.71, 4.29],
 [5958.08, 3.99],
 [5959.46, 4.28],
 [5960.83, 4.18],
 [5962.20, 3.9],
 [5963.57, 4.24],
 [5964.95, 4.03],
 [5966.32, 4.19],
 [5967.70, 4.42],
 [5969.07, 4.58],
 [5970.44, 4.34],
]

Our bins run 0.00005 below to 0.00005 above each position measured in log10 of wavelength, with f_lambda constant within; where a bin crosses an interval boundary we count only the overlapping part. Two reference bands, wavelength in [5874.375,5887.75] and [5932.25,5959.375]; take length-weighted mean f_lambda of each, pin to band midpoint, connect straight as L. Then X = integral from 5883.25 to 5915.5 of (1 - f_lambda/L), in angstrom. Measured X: 3.1 angstrom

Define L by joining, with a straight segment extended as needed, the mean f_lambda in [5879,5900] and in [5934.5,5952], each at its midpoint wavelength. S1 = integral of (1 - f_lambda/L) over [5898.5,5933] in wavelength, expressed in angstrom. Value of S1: -1.0 angstrom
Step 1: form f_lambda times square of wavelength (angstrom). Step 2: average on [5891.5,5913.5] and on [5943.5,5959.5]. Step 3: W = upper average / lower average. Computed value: 1.15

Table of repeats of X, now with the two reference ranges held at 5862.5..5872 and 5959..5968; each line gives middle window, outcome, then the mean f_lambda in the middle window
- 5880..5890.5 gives 0.5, 3.69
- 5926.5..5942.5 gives -0.2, 4.11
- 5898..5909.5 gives -0.1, 3.98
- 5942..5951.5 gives -0.5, 4.33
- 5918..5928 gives 0.1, 4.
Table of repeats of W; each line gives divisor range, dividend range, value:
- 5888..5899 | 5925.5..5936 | 1.26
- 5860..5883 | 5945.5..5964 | 1.09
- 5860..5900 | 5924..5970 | 1.14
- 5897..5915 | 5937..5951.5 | 1.11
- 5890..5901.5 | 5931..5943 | 1.25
